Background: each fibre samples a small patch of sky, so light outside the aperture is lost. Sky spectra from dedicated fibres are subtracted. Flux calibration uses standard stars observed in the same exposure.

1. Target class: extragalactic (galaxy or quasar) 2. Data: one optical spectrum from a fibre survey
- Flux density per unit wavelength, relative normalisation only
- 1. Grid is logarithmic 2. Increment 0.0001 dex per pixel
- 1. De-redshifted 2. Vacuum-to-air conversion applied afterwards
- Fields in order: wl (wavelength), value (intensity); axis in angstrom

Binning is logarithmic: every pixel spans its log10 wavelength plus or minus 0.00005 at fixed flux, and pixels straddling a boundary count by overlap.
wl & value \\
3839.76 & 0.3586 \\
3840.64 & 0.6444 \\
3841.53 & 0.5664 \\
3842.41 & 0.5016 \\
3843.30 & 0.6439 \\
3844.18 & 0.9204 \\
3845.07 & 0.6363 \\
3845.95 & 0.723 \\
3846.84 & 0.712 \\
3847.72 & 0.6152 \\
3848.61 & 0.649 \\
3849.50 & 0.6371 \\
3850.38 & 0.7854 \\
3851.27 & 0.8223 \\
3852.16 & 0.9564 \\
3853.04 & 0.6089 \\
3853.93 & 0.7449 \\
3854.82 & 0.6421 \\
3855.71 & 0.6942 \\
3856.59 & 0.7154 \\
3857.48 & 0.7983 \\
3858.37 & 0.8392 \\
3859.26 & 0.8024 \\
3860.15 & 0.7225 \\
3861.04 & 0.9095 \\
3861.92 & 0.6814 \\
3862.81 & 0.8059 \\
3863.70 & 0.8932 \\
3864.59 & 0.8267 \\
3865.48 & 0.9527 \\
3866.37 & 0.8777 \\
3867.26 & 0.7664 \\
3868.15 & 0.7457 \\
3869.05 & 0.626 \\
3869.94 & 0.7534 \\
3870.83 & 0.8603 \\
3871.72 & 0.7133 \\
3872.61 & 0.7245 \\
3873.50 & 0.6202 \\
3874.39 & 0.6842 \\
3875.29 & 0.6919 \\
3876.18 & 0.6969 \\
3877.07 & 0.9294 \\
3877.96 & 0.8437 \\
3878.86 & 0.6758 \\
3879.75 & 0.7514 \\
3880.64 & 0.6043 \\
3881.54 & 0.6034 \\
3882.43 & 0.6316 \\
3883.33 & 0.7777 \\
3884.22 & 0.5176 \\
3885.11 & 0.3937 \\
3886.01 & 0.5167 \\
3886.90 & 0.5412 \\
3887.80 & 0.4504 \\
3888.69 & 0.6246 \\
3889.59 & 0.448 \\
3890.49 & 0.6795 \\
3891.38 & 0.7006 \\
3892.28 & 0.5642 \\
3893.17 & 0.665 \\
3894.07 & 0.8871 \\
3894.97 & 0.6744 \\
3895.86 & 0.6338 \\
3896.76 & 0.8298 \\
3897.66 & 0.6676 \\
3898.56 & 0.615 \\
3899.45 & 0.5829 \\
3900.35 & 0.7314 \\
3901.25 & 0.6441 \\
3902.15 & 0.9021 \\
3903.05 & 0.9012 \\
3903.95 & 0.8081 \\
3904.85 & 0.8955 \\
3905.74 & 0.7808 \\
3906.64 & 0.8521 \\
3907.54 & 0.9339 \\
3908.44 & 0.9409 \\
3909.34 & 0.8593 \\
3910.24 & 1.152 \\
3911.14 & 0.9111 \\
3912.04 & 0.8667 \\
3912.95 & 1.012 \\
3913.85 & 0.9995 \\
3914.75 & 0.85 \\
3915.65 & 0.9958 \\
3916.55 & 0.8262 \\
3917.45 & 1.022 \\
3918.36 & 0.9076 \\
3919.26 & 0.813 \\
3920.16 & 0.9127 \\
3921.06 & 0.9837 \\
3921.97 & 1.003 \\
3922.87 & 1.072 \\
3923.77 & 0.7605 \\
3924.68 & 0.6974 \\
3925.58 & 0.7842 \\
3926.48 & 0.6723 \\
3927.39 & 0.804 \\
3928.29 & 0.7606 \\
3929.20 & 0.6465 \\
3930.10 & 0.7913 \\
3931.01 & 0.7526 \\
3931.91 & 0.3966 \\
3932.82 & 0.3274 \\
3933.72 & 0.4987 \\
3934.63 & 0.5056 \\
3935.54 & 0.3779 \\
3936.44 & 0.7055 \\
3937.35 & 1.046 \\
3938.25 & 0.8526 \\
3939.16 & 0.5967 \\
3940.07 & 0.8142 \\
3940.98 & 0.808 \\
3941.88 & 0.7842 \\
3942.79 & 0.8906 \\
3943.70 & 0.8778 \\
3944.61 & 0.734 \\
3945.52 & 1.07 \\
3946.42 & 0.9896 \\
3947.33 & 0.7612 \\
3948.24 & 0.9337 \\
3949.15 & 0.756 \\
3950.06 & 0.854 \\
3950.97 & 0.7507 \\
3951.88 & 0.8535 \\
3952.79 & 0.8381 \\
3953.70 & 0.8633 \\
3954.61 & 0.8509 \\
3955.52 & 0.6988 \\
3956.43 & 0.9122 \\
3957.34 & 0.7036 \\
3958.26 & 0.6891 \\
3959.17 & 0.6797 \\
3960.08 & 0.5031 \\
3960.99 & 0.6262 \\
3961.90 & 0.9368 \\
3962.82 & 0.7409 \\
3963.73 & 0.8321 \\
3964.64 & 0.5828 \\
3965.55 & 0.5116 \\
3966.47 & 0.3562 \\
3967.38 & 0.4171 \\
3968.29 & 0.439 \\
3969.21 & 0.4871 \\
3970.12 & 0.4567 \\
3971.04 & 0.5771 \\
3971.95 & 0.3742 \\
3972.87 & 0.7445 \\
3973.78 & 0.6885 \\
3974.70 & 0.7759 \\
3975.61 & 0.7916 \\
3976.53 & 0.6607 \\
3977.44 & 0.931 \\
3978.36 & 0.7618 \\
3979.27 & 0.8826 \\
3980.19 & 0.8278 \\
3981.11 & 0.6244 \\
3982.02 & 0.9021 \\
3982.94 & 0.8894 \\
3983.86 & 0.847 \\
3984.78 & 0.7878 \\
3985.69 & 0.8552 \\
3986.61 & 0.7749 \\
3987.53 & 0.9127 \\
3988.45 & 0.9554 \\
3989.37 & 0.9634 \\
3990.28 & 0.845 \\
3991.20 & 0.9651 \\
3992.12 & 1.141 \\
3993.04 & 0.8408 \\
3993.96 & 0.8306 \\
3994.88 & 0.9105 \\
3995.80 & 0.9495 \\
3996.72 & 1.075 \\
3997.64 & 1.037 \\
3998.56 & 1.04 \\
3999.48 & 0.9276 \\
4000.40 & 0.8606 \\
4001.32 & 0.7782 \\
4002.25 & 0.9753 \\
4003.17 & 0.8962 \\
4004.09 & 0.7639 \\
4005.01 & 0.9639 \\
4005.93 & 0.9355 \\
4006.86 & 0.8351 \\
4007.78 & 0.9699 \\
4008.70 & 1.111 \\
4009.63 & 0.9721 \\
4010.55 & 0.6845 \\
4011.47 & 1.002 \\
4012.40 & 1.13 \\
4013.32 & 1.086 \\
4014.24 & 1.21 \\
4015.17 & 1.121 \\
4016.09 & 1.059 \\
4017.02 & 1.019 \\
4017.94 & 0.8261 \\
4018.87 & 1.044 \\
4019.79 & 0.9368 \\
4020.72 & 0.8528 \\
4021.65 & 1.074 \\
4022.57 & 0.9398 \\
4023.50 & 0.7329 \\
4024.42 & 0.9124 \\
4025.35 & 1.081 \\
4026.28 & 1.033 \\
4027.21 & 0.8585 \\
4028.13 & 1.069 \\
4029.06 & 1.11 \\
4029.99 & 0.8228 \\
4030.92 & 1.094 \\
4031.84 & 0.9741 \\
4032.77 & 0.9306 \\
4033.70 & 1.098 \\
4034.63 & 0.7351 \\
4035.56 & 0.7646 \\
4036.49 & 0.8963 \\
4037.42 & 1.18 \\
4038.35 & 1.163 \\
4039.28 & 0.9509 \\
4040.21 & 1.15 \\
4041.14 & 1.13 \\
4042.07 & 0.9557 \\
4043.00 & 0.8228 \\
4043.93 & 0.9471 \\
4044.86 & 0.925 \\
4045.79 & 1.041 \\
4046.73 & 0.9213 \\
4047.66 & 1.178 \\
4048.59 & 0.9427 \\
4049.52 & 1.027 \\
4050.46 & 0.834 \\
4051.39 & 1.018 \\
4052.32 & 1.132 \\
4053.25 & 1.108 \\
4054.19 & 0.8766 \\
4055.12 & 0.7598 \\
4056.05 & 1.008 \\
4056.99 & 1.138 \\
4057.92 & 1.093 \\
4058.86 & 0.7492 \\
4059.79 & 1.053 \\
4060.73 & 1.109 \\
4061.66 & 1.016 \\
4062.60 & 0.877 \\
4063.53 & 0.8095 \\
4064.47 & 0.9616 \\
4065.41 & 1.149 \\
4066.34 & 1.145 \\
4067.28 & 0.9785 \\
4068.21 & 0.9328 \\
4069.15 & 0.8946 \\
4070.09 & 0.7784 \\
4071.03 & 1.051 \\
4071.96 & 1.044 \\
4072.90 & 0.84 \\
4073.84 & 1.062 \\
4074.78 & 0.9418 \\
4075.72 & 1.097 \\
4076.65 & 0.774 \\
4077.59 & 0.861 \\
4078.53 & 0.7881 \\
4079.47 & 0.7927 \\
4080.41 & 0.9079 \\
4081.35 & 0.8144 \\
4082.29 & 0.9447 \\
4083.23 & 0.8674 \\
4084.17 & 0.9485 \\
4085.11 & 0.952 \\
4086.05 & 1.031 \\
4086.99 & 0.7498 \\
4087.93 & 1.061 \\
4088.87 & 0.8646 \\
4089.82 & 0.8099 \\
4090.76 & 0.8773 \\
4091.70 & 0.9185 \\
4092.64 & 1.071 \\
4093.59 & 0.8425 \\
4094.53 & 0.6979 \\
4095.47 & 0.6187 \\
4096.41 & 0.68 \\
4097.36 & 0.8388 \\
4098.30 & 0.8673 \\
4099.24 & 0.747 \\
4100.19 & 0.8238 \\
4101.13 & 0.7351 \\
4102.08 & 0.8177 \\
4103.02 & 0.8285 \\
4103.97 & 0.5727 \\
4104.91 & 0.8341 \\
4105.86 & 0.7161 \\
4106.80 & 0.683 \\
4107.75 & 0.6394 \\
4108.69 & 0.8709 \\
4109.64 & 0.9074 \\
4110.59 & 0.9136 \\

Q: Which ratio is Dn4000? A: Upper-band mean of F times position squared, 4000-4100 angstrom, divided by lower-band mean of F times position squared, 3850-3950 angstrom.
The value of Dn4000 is 1.33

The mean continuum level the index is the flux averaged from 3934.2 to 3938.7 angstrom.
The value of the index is 0.699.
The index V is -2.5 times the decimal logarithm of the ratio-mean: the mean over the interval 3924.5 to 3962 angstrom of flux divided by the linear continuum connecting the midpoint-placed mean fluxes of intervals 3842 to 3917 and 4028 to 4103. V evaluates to 0.09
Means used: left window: 0.746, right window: 0.936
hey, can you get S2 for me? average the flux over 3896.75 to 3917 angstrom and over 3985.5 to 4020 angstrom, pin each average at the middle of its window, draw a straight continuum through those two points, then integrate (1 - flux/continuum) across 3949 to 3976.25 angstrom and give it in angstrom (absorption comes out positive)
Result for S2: 7.0 angstrom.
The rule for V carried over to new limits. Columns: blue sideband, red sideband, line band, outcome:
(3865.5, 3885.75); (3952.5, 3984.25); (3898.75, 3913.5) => -0.215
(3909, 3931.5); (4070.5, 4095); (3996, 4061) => -0.094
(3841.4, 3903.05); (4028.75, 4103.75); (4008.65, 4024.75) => -0.125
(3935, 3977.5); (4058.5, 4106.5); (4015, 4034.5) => -0.199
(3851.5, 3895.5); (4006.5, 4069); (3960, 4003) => 0.146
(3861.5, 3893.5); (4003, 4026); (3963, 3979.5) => 0.373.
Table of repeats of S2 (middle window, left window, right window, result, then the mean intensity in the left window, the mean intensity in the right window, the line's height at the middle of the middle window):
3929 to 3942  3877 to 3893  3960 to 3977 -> -1.0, 0.619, 0.608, 0.612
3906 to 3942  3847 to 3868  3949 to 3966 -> -2.5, 0.771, 0.746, 0.755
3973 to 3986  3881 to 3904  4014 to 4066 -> 0.7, 0.651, 0.985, 0.848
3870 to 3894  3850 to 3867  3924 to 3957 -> 3.9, 0.794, 0.757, 0.783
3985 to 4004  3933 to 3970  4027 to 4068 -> -1.8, 0.723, 0.989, 0.842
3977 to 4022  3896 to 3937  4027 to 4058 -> -0.3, 0.794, 0.99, 0.923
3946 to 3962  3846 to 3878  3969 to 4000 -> 0.5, 0.758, 0.828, 0.81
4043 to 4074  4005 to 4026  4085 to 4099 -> -2.4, 0.979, 0.855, 0.909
